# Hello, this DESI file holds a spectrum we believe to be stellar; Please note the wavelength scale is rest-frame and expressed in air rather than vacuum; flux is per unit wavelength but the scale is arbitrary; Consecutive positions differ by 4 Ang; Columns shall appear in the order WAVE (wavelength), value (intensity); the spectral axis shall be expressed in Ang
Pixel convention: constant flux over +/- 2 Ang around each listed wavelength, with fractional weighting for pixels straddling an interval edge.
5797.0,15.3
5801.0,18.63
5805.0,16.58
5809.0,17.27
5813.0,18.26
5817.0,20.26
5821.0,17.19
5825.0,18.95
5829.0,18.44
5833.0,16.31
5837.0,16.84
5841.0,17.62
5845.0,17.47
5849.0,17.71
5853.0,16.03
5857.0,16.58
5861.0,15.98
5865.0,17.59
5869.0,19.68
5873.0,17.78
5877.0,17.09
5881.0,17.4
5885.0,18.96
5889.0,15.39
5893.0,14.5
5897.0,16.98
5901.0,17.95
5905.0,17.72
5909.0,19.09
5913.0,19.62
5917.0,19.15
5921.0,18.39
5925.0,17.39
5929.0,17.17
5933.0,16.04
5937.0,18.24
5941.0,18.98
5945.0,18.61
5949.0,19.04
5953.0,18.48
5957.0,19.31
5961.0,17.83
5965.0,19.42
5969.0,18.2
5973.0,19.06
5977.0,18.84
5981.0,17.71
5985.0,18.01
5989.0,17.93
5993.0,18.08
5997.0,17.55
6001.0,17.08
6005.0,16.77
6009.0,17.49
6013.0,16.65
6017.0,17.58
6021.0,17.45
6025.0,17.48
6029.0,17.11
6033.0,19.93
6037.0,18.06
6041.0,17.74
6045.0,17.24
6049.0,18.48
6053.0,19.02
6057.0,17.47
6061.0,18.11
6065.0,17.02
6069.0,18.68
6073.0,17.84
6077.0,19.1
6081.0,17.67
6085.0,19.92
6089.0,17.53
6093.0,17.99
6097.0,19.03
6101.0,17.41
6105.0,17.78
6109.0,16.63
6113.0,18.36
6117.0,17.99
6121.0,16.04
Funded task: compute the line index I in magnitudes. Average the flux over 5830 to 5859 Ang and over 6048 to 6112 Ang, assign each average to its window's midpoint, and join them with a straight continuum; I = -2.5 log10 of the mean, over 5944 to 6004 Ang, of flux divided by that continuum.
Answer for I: -0.043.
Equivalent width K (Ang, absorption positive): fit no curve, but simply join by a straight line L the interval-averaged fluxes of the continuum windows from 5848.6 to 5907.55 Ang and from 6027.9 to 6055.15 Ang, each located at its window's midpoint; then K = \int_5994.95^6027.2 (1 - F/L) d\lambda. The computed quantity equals 1.4 Ang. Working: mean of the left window 17.2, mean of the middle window 17.3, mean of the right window 18.3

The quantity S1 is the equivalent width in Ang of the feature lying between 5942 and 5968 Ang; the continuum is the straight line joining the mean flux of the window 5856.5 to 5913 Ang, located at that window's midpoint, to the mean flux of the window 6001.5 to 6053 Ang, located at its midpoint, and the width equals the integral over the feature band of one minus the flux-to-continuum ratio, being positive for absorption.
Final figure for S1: -1.78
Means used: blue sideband 17.4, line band 18.8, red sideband 17.7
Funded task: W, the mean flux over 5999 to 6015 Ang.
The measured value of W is 17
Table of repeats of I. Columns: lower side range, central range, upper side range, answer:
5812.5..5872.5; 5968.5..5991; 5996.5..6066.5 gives -0.038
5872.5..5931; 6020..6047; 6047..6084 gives 0.013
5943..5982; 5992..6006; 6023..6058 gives 0.063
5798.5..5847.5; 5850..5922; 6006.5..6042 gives 0.014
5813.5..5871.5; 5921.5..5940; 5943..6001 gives 0.046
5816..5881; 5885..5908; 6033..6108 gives 0.053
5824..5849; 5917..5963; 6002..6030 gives -0.050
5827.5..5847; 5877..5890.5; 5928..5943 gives 0.010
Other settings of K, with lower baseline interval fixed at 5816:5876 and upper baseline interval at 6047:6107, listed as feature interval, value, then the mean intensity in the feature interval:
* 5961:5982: -0.8 Ang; 18.6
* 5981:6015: 1.0 Ang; 17.5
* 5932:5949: -0.4 Ang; 18.2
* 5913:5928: -0.5 Ang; 18.4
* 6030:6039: -0.3 Ang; 18.8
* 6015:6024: 0.3 Ang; 17.5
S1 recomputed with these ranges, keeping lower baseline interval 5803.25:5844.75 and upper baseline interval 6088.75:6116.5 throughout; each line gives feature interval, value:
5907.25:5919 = -0.99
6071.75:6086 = -0.59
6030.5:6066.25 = -0.60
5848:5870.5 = 0.74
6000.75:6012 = 0.47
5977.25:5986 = -0.11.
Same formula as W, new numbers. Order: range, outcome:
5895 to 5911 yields 17.9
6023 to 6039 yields 18.1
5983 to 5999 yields 17.9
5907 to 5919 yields 19.3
